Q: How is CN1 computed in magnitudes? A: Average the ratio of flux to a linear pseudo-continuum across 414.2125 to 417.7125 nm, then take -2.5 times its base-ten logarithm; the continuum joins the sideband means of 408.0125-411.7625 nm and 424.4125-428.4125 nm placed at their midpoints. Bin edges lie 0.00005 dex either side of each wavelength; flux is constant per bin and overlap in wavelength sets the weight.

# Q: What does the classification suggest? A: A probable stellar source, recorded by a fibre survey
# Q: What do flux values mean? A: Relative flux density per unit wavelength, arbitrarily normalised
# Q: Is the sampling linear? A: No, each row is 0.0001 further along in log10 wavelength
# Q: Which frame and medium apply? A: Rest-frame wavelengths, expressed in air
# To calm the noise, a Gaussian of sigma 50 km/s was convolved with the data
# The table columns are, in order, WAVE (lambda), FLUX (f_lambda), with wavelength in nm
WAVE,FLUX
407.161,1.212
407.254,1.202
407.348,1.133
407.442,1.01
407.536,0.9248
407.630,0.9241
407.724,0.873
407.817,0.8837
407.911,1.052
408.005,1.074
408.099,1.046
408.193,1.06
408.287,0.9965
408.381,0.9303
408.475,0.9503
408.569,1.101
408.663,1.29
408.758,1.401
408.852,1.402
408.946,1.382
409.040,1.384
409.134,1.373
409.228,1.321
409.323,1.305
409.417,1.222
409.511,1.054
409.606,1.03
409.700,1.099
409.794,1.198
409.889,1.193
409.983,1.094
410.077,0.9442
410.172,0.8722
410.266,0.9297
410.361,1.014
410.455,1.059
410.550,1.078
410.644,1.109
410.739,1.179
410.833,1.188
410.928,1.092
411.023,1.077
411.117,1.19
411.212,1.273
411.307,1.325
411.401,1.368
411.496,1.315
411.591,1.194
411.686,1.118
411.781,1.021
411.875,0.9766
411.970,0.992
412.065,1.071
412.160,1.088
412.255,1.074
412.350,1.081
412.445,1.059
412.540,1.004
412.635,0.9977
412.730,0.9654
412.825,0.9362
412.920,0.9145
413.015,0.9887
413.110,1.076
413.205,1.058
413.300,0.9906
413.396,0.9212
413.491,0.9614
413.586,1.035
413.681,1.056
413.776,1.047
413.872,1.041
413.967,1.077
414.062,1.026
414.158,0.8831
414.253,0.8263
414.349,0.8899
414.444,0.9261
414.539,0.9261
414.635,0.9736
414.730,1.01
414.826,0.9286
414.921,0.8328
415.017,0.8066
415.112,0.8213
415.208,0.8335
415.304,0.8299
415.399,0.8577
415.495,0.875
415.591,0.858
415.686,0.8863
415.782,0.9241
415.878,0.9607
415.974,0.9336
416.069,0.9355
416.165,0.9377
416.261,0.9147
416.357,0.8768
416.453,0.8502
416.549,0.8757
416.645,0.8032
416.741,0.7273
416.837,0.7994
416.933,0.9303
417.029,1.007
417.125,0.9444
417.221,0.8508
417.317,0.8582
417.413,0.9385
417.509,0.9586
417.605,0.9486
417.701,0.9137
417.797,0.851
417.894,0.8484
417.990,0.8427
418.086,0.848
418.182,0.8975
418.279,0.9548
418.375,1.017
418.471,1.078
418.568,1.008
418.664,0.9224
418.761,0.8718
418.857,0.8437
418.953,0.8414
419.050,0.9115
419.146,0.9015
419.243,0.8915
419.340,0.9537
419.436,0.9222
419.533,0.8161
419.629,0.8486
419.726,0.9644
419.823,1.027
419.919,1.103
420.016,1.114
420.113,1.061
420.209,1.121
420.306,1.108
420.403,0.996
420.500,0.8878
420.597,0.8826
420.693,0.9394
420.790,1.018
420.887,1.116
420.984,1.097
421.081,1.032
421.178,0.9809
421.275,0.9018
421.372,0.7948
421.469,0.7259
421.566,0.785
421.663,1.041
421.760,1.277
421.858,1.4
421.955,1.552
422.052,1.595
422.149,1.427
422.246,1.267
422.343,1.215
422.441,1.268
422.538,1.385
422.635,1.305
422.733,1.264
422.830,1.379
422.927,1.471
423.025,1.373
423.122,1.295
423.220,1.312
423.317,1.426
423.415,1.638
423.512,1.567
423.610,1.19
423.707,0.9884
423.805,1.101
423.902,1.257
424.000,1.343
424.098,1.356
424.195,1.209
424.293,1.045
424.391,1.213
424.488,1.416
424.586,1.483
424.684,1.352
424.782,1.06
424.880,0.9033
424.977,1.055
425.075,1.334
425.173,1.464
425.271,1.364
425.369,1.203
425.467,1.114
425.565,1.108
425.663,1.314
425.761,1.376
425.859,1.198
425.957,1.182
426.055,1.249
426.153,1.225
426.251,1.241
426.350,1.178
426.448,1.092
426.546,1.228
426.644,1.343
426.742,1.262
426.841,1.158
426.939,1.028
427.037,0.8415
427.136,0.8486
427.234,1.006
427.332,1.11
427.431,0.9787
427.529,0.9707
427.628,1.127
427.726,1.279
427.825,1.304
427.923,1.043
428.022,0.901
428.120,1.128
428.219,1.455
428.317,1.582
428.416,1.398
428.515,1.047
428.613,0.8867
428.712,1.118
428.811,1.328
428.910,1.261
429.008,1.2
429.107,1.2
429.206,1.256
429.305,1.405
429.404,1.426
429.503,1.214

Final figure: 0.29 mag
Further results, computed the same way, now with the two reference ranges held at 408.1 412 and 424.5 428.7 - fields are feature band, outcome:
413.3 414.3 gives 0.170 mag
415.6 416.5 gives 0.261 mag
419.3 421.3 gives 0.171 mag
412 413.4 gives 0.136 mag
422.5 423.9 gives -0.139 mag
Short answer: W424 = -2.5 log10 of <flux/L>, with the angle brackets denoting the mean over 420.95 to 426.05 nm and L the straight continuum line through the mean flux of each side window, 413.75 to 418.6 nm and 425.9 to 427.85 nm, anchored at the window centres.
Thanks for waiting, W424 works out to -0.17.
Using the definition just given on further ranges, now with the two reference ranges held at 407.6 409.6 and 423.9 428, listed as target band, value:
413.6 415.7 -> 0.25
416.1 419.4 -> 0.28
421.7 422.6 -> -0.17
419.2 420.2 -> 0.20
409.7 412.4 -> 0.04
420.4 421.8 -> 0.21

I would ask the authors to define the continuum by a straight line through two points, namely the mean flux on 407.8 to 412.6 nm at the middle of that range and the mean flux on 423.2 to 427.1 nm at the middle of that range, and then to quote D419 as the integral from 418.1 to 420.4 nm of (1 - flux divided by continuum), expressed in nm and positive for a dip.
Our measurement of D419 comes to 0.44 nm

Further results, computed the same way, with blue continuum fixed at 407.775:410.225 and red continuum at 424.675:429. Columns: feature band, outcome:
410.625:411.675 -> -0.06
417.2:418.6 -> 0.28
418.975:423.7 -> 0.12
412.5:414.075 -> 0.20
